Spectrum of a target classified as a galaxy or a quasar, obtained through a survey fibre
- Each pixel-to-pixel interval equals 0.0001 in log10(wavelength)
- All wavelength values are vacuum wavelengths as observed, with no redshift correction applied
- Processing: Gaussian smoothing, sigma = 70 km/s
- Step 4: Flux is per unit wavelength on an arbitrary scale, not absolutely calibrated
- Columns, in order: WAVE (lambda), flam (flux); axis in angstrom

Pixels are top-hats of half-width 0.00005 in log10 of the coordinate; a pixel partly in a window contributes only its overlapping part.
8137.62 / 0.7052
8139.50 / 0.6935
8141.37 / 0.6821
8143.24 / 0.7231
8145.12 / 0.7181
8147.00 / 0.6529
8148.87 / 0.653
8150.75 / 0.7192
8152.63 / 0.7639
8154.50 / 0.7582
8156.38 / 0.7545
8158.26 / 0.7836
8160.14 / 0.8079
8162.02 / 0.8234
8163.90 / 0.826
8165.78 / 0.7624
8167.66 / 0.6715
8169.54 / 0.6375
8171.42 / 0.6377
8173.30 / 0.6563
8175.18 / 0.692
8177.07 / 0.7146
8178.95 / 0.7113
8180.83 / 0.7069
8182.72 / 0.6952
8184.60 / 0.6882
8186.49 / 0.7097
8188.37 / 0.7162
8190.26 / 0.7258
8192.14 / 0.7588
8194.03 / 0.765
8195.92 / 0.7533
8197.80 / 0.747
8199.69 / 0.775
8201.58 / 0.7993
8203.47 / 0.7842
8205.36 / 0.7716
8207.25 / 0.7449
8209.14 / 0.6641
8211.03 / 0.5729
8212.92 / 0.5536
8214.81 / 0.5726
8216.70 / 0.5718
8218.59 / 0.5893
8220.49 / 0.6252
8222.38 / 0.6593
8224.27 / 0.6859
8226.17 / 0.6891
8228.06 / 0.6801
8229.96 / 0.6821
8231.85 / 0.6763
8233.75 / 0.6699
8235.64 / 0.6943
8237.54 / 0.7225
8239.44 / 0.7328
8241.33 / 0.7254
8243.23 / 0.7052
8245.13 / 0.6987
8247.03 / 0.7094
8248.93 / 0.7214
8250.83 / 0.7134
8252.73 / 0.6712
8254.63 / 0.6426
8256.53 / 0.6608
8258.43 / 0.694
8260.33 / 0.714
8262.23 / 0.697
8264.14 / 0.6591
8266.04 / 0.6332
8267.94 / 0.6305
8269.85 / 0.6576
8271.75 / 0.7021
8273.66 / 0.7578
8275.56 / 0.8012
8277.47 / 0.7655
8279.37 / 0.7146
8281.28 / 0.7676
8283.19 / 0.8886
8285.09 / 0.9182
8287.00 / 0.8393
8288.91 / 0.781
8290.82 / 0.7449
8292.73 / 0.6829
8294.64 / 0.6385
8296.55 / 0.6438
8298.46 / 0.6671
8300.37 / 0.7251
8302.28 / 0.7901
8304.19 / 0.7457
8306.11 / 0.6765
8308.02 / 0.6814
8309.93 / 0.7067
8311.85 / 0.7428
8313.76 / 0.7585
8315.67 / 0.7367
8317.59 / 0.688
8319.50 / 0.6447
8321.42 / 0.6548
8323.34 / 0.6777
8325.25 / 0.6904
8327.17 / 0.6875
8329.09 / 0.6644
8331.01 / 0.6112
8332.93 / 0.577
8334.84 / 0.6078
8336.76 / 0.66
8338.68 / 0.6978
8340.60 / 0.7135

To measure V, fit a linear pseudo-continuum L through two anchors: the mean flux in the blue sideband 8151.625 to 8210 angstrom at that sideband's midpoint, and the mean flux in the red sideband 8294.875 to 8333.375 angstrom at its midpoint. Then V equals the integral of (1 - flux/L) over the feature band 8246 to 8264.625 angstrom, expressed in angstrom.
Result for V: 0.5 angstrom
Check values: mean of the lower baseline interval 0.736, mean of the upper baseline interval 0.689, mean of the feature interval 0.689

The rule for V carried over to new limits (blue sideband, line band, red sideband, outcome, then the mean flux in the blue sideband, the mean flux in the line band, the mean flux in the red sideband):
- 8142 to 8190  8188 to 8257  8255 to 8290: 3.36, 0.719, 0.693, 0.736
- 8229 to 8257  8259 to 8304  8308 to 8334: -2.85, 0.696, 0.731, 0.68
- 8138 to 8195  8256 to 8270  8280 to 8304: 1.47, 0.72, 0.669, 0.756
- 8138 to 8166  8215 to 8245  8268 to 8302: 2.85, 0.74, 0.672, 0.745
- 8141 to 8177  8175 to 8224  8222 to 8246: 0.90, 0.723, 0.695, 0.695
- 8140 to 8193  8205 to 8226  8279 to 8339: 2.36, 0.719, 0.636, 0.71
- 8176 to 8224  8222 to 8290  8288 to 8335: -2.33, 0.695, 0.716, 0.69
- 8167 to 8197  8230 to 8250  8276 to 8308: 0.61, 0.703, 0.705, 0.748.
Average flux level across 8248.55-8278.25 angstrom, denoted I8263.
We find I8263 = 0.694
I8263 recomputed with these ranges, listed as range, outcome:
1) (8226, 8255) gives 0.697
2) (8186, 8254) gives 0.695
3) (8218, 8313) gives 0.709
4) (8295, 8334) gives 0.688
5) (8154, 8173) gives 0.743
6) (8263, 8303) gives 0.733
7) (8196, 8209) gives 0.763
